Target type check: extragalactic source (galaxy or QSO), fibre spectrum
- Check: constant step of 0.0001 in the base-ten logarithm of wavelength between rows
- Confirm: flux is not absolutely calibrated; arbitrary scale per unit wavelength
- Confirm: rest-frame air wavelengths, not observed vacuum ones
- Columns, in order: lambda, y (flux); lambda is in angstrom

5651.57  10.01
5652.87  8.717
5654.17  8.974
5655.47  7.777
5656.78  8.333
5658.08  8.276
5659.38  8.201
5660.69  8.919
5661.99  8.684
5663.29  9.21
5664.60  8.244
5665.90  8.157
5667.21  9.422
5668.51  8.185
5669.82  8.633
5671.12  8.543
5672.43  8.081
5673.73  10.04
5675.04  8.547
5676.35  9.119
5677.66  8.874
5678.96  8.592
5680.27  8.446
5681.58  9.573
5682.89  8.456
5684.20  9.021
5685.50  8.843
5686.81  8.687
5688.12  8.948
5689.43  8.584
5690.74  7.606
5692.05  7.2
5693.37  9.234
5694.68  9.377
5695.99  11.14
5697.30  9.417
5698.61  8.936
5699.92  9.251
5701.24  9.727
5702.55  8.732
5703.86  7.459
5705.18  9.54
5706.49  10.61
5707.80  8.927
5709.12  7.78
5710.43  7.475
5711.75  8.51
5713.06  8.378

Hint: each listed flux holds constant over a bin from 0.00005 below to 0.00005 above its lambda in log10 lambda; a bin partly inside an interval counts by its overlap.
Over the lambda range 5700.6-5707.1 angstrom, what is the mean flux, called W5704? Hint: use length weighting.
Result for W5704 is 9.21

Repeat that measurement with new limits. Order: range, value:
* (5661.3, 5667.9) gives 8.75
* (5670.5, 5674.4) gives 8.89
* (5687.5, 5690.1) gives 8.76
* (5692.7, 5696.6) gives 9.88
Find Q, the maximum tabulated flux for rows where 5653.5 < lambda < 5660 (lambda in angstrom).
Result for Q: 8.974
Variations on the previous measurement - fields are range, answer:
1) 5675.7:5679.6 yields 9.119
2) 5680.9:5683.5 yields 9.573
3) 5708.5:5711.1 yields 7.78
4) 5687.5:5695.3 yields 9.377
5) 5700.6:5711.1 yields 10.61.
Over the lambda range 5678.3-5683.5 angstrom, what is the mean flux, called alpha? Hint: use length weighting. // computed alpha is 8.77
